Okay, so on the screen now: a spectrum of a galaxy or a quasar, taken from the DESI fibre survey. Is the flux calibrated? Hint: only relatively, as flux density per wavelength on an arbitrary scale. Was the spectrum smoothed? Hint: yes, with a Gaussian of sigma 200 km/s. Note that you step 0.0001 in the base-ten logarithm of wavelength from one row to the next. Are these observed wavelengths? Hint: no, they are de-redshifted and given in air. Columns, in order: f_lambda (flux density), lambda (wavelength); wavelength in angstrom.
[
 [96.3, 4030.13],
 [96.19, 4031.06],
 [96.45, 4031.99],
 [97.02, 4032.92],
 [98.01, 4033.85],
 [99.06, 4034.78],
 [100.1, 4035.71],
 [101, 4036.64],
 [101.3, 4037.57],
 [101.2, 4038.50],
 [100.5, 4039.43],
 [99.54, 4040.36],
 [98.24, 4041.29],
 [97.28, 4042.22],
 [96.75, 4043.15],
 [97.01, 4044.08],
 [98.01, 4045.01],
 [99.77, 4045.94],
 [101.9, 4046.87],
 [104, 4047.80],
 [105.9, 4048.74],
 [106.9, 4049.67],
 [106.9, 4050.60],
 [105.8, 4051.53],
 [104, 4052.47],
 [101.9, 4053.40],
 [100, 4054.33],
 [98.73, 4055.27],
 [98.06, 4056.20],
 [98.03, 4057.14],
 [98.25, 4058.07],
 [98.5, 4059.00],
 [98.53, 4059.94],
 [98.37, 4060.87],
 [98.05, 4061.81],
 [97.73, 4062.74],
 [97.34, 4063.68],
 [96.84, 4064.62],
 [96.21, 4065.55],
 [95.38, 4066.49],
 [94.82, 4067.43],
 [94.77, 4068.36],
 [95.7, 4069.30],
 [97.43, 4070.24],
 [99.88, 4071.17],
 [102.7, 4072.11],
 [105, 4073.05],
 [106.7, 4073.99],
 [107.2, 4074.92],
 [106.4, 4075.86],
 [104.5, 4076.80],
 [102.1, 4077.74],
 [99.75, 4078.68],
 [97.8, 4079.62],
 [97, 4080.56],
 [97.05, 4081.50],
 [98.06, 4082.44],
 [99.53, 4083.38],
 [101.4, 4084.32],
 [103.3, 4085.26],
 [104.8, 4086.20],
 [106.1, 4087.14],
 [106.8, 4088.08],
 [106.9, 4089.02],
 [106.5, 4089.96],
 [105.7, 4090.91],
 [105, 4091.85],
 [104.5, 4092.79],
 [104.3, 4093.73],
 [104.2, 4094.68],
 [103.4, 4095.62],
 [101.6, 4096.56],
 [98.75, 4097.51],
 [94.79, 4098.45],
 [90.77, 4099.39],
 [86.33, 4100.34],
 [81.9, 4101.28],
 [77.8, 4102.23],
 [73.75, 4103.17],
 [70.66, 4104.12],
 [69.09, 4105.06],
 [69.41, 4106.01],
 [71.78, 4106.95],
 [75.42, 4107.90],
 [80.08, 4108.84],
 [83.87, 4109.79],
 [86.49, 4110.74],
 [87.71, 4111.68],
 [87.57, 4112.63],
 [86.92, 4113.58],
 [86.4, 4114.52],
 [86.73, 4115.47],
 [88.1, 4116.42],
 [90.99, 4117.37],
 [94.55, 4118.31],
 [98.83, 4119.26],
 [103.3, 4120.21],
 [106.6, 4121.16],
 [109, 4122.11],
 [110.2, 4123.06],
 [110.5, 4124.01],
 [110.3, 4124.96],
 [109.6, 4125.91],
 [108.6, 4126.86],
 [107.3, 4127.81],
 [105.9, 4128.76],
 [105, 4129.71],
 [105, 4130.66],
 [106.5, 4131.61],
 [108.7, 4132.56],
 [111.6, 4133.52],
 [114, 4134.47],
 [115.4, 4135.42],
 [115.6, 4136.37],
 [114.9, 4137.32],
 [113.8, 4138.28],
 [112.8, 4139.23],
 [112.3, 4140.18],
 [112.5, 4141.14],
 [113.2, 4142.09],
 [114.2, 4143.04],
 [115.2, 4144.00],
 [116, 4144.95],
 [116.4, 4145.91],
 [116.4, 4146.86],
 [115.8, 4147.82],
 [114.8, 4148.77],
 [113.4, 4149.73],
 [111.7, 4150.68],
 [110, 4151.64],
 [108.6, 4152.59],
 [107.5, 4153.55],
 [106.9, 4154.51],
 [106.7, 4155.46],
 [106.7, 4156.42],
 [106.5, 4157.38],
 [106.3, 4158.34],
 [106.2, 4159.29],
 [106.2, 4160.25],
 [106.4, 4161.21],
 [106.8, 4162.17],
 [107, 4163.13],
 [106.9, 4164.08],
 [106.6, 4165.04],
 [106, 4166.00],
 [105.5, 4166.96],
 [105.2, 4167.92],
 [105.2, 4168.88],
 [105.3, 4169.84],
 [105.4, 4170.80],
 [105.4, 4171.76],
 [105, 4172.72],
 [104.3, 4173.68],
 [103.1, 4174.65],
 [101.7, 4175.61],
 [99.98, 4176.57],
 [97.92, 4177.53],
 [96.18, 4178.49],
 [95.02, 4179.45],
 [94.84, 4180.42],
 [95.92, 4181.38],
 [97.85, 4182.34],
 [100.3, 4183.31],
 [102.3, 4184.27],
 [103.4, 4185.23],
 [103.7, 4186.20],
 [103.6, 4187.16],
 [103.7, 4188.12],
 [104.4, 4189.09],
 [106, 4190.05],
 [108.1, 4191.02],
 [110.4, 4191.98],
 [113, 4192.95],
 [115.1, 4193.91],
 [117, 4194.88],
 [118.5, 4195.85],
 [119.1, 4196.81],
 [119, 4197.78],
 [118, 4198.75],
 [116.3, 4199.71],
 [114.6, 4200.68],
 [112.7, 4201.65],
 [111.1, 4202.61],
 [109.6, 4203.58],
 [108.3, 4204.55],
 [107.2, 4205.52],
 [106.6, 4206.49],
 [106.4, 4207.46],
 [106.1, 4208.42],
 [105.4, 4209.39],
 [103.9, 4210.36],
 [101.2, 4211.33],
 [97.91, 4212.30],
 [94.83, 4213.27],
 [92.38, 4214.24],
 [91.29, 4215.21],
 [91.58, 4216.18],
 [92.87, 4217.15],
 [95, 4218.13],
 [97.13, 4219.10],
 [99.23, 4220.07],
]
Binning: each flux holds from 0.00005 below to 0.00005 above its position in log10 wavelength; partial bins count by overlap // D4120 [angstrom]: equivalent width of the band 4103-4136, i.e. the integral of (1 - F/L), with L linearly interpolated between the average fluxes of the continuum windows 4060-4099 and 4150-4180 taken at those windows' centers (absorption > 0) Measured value 2.4 angstrom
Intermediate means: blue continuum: 101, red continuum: 105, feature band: 95.6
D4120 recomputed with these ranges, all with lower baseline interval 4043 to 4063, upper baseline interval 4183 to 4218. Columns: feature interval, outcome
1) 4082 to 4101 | 0.14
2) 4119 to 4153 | -2.31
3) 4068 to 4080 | -0.01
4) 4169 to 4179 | 0.28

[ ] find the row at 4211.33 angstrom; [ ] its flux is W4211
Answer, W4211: 101.2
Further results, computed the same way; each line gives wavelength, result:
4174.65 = 103.1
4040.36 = 99.54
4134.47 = 114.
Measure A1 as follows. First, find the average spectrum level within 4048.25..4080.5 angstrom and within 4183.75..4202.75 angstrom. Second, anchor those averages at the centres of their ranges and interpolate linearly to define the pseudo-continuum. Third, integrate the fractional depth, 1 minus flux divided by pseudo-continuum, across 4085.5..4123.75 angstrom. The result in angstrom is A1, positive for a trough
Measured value 4.0 angstrom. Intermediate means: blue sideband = 100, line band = 92.8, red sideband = 111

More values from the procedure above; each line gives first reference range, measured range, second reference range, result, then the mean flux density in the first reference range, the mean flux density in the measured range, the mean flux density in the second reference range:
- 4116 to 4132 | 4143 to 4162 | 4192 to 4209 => -0.55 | 104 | 110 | 113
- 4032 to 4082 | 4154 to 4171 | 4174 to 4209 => -0.14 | 100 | 106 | 107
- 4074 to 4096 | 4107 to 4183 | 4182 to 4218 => 0.44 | 103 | 104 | 106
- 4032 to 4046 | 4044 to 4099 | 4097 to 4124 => -4.32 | 98.9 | 101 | 87.8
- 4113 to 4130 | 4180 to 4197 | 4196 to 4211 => 0.45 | 101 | 106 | 111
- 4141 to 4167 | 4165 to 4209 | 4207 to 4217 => -1.27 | 110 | 107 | 99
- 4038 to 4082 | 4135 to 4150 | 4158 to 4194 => -1.70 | 100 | 115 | 104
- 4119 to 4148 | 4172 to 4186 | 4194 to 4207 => 1.58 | 111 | 100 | 114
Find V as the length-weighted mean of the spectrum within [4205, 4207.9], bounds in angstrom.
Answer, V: 107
